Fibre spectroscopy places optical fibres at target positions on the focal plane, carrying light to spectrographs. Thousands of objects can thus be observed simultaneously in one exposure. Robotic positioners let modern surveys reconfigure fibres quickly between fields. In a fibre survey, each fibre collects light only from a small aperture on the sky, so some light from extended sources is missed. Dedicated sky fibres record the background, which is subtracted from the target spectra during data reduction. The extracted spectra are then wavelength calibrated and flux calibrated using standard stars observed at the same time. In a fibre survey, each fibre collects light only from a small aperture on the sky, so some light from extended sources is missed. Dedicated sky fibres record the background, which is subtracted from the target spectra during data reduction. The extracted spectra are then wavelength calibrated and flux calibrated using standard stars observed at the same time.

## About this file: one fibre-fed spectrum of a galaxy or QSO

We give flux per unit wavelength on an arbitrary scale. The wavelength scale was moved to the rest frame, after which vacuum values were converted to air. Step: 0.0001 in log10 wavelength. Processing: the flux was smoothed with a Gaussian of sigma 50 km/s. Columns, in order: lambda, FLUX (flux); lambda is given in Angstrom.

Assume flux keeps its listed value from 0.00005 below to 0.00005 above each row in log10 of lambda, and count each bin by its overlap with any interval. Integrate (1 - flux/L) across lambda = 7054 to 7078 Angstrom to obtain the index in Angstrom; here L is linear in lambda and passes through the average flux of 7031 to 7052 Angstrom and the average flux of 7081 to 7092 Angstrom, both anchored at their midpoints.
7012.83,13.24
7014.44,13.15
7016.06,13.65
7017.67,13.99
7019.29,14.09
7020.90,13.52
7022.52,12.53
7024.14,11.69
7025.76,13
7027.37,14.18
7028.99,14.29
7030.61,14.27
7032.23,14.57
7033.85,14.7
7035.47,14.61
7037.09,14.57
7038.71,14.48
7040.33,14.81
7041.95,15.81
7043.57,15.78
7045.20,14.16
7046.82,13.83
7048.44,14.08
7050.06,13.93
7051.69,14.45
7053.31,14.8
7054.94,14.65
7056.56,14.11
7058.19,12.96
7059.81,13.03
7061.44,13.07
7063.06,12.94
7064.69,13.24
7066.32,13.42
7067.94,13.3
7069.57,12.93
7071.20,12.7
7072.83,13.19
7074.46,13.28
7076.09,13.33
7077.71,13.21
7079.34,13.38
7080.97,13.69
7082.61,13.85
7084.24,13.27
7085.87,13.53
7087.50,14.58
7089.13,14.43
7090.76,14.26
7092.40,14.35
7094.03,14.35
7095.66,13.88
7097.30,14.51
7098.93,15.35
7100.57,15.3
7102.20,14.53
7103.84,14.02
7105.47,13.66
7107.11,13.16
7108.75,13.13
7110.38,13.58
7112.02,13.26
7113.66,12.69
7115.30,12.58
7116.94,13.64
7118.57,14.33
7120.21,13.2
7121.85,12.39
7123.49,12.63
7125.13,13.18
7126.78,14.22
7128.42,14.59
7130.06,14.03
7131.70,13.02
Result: 1.6 Angstrom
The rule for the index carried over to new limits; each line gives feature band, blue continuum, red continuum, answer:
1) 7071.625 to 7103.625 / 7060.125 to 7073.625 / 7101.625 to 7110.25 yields -1.42 Angstrom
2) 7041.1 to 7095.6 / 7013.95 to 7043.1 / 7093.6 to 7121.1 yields 0.43 Angstrom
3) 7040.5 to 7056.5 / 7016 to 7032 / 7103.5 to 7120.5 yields -1.29 Angstrom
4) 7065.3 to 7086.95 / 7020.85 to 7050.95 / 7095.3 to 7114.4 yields 1.07 Angstrom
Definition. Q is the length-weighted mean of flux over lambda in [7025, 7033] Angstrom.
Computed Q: 14.1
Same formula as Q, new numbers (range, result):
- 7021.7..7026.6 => 12.4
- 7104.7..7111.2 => 13.4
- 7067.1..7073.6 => 13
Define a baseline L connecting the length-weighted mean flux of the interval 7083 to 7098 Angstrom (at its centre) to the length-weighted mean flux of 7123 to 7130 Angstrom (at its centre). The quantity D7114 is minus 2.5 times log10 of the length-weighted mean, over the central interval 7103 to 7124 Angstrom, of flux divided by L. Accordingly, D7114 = 0.05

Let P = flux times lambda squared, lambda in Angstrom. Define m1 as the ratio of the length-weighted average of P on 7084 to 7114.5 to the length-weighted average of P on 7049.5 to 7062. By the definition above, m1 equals 1.02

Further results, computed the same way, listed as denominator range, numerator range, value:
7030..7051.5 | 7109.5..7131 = 0.94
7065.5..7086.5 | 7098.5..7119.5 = 1.04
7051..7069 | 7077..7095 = 1.03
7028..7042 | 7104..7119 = 0.93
